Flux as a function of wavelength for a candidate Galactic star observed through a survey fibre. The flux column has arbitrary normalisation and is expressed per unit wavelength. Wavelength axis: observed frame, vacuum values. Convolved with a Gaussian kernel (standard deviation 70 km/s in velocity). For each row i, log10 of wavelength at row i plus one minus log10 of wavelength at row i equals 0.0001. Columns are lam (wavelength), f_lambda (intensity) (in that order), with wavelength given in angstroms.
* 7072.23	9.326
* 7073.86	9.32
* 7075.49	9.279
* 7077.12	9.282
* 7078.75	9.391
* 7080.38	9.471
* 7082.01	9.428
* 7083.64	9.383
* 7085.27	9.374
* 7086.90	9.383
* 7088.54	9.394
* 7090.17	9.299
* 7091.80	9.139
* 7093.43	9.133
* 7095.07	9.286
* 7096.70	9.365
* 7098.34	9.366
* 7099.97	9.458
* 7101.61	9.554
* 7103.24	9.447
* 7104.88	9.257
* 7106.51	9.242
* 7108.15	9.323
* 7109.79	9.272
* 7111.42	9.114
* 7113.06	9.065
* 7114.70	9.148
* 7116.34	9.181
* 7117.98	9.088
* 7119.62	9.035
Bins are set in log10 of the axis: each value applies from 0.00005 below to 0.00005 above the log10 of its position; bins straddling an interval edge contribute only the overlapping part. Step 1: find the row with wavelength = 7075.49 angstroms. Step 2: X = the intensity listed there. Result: 9.279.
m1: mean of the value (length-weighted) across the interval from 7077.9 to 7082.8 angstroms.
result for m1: 9.43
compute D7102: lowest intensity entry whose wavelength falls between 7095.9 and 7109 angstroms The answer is 9.242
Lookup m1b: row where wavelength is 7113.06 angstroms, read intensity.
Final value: 9.065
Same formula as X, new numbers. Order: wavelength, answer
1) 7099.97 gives 9.458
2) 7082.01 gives 9.428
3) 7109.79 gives 9.272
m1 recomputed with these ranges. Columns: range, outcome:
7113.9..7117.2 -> 9.16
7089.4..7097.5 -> 9.25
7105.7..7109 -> 9.26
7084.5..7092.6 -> 9.32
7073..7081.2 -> 9.35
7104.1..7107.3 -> 9.27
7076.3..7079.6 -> 9.34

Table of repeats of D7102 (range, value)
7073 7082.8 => 9.279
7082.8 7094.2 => 9.133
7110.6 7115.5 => 9.065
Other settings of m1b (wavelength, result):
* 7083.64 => 9.383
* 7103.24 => 9.447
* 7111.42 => 9.114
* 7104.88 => 9.257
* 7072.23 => 9.326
